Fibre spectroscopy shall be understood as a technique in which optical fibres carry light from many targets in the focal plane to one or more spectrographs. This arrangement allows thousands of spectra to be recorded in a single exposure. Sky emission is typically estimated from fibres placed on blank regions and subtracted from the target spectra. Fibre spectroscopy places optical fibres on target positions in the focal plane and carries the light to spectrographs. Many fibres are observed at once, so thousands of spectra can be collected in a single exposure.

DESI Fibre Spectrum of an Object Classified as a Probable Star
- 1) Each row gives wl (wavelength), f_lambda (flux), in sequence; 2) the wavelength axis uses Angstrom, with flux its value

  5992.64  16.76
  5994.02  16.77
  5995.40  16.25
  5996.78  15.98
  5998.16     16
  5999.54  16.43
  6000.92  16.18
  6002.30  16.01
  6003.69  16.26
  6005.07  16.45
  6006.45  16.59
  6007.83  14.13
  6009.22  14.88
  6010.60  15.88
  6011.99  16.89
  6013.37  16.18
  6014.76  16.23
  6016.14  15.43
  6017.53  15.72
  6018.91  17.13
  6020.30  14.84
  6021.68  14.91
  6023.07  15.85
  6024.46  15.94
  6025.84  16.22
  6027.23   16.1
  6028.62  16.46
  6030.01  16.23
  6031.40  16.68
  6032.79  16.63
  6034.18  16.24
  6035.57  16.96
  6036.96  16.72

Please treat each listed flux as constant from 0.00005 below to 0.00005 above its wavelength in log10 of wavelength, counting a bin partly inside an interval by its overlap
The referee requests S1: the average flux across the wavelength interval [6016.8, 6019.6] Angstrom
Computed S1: 16.4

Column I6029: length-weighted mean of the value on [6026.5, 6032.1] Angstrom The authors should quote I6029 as 16.3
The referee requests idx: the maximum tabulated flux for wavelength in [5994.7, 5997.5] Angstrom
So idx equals 16.25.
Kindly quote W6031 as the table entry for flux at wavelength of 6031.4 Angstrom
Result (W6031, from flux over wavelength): 16.68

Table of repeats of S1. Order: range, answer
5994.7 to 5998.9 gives 16.1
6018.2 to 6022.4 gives 15.6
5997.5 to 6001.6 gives 16.2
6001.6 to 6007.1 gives 16.3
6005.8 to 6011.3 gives 15.3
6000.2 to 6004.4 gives 16.1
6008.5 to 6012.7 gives 15.9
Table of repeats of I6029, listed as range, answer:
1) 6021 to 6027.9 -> 15.8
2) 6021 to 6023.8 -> 15.4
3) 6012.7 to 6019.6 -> 16.1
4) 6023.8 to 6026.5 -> 16.1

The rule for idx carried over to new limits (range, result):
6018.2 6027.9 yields 17.13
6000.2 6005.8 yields 16.45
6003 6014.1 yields 16.89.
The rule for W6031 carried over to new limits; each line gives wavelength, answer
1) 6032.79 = 16.63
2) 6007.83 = 14.13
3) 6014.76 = 16.23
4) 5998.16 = 16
